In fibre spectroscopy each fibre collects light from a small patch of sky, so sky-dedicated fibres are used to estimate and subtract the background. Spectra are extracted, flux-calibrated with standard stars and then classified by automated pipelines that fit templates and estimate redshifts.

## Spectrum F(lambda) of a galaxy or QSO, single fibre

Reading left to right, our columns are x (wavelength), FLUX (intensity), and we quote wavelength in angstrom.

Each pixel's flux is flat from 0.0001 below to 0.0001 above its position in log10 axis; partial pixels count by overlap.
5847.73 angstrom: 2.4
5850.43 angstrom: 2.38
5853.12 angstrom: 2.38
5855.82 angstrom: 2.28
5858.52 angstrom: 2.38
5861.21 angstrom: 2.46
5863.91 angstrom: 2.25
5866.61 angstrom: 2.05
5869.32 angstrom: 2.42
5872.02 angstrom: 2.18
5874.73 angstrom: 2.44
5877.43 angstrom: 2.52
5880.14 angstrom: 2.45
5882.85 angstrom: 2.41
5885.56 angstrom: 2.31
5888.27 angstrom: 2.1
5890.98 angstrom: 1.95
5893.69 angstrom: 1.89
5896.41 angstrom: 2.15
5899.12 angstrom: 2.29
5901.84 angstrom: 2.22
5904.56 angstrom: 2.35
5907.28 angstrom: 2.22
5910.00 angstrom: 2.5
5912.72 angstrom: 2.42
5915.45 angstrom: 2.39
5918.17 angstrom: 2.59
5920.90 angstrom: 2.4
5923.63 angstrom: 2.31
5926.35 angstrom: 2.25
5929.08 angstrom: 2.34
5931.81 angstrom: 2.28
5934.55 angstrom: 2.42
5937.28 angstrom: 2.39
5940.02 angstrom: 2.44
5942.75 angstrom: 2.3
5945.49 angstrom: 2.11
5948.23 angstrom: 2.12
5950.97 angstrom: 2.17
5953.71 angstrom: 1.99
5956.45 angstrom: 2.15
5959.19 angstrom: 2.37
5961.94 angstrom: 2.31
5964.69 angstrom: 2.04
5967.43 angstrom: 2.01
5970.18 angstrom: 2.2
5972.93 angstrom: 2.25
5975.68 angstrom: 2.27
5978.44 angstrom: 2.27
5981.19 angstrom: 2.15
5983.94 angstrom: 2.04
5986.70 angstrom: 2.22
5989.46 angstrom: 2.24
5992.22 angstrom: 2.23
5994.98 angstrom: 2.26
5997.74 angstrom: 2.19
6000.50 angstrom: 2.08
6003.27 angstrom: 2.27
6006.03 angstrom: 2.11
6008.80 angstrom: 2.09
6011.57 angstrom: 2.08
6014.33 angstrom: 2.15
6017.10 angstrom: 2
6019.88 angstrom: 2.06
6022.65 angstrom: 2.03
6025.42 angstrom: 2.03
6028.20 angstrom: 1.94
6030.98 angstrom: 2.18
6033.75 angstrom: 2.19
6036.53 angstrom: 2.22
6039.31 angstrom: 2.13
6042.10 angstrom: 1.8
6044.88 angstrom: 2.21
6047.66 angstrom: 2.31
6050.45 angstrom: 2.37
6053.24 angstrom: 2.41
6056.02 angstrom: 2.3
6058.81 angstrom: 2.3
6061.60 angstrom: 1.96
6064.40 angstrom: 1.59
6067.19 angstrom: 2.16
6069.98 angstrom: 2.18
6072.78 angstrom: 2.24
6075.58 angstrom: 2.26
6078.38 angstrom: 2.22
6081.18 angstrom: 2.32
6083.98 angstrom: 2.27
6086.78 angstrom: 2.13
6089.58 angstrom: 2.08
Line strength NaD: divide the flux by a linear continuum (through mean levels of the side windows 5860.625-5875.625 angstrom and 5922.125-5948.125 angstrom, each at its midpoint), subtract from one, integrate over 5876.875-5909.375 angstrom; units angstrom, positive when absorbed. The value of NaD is 0.8 angstrom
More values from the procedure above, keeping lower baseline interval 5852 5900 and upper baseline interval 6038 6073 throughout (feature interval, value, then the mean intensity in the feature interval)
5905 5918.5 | -1.0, 2.41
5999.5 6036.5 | 1.3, 2.1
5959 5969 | 0.2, 2.16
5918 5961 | -1.0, 2.28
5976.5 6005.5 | 0.0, 2.19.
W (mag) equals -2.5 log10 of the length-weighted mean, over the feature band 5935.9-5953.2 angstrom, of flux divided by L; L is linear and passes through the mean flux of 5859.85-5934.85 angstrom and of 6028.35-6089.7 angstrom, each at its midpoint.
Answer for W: 0.011 mag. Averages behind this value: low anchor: 2.3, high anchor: 2.17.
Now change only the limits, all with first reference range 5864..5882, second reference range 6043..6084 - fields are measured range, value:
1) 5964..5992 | 0.04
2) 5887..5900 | 0.13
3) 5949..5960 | 0.06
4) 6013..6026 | 0.09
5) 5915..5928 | -0.04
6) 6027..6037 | 0.05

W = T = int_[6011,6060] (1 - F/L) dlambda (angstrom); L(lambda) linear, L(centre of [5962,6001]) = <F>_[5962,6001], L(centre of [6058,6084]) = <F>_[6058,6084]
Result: 0.1 angstrom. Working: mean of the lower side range 2.18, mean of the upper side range 2.14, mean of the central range 2.15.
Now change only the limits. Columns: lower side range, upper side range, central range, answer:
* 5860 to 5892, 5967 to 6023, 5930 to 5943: -0.85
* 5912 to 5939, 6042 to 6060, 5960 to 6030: 5.39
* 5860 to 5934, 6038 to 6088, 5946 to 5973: 1.19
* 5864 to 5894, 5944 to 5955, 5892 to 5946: -3.65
